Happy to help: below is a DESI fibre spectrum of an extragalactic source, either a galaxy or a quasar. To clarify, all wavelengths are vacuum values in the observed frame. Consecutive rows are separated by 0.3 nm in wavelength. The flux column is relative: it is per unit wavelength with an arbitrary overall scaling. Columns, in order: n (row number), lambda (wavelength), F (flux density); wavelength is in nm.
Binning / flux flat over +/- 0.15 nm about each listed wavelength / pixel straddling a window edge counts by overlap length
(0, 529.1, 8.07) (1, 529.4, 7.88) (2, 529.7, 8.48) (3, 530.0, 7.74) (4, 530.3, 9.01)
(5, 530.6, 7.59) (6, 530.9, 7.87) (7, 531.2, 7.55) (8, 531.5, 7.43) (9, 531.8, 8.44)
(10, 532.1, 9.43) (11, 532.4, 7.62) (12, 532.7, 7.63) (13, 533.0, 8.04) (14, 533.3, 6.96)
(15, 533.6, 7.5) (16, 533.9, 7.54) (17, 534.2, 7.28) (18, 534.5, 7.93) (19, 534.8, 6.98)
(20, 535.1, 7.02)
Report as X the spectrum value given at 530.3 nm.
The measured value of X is 9.01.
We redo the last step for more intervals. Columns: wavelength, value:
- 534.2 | 7.28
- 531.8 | 8.44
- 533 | 8.04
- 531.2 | 7.55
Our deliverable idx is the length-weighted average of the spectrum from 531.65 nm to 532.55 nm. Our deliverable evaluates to 8.5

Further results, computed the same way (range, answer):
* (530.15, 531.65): 7.89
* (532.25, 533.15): 7.76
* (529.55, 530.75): 8.21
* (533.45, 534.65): 7.56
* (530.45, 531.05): 7.73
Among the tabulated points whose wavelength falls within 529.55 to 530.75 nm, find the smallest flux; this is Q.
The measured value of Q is 7.59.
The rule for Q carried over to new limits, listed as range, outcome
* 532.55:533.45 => 6.96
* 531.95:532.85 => 7.62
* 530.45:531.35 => 7.55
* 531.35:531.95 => 7.43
